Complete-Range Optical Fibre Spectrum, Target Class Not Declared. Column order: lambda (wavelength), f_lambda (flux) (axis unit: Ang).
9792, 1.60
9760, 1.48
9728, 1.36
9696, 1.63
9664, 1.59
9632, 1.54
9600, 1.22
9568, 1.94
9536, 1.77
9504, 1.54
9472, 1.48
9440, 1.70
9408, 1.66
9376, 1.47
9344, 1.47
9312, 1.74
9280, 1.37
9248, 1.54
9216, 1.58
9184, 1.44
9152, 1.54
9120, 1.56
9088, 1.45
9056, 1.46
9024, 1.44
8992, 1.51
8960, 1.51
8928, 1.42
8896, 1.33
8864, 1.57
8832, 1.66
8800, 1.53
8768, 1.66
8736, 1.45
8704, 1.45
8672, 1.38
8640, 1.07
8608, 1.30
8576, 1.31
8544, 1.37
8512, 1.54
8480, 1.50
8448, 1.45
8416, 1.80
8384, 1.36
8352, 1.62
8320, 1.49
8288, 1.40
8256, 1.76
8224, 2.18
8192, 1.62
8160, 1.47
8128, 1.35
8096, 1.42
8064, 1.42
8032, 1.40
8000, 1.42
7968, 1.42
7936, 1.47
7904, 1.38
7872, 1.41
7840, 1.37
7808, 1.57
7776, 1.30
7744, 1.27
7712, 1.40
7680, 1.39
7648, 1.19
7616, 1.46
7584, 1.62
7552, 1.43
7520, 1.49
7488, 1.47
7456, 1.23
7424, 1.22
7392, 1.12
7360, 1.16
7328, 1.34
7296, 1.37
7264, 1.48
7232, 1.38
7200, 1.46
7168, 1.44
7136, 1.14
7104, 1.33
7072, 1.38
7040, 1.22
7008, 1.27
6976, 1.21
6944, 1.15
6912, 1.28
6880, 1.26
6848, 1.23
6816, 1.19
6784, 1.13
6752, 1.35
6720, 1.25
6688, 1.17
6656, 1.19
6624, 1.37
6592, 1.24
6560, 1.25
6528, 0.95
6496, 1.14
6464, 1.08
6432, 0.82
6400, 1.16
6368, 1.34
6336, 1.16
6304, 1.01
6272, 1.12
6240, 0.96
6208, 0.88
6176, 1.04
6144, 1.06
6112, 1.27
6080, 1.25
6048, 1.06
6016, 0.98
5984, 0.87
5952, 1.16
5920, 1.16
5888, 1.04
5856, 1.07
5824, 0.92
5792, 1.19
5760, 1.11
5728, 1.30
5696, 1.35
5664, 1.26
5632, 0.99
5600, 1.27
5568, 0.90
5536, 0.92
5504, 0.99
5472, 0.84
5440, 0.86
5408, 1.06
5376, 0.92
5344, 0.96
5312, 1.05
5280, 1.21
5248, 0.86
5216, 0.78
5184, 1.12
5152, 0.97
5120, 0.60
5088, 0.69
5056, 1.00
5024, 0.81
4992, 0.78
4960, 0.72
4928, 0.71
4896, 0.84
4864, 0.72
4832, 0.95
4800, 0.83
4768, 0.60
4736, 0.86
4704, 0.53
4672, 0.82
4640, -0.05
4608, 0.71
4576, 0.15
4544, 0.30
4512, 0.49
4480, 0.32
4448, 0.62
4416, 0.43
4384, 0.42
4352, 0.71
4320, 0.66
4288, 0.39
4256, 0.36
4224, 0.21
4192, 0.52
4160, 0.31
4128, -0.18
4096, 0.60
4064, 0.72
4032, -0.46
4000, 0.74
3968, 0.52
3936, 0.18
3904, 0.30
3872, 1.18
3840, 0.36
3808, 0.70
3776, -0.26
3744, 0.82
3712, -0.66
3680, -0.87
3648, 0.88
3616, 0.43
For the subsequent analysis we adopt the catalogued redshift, 0.252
